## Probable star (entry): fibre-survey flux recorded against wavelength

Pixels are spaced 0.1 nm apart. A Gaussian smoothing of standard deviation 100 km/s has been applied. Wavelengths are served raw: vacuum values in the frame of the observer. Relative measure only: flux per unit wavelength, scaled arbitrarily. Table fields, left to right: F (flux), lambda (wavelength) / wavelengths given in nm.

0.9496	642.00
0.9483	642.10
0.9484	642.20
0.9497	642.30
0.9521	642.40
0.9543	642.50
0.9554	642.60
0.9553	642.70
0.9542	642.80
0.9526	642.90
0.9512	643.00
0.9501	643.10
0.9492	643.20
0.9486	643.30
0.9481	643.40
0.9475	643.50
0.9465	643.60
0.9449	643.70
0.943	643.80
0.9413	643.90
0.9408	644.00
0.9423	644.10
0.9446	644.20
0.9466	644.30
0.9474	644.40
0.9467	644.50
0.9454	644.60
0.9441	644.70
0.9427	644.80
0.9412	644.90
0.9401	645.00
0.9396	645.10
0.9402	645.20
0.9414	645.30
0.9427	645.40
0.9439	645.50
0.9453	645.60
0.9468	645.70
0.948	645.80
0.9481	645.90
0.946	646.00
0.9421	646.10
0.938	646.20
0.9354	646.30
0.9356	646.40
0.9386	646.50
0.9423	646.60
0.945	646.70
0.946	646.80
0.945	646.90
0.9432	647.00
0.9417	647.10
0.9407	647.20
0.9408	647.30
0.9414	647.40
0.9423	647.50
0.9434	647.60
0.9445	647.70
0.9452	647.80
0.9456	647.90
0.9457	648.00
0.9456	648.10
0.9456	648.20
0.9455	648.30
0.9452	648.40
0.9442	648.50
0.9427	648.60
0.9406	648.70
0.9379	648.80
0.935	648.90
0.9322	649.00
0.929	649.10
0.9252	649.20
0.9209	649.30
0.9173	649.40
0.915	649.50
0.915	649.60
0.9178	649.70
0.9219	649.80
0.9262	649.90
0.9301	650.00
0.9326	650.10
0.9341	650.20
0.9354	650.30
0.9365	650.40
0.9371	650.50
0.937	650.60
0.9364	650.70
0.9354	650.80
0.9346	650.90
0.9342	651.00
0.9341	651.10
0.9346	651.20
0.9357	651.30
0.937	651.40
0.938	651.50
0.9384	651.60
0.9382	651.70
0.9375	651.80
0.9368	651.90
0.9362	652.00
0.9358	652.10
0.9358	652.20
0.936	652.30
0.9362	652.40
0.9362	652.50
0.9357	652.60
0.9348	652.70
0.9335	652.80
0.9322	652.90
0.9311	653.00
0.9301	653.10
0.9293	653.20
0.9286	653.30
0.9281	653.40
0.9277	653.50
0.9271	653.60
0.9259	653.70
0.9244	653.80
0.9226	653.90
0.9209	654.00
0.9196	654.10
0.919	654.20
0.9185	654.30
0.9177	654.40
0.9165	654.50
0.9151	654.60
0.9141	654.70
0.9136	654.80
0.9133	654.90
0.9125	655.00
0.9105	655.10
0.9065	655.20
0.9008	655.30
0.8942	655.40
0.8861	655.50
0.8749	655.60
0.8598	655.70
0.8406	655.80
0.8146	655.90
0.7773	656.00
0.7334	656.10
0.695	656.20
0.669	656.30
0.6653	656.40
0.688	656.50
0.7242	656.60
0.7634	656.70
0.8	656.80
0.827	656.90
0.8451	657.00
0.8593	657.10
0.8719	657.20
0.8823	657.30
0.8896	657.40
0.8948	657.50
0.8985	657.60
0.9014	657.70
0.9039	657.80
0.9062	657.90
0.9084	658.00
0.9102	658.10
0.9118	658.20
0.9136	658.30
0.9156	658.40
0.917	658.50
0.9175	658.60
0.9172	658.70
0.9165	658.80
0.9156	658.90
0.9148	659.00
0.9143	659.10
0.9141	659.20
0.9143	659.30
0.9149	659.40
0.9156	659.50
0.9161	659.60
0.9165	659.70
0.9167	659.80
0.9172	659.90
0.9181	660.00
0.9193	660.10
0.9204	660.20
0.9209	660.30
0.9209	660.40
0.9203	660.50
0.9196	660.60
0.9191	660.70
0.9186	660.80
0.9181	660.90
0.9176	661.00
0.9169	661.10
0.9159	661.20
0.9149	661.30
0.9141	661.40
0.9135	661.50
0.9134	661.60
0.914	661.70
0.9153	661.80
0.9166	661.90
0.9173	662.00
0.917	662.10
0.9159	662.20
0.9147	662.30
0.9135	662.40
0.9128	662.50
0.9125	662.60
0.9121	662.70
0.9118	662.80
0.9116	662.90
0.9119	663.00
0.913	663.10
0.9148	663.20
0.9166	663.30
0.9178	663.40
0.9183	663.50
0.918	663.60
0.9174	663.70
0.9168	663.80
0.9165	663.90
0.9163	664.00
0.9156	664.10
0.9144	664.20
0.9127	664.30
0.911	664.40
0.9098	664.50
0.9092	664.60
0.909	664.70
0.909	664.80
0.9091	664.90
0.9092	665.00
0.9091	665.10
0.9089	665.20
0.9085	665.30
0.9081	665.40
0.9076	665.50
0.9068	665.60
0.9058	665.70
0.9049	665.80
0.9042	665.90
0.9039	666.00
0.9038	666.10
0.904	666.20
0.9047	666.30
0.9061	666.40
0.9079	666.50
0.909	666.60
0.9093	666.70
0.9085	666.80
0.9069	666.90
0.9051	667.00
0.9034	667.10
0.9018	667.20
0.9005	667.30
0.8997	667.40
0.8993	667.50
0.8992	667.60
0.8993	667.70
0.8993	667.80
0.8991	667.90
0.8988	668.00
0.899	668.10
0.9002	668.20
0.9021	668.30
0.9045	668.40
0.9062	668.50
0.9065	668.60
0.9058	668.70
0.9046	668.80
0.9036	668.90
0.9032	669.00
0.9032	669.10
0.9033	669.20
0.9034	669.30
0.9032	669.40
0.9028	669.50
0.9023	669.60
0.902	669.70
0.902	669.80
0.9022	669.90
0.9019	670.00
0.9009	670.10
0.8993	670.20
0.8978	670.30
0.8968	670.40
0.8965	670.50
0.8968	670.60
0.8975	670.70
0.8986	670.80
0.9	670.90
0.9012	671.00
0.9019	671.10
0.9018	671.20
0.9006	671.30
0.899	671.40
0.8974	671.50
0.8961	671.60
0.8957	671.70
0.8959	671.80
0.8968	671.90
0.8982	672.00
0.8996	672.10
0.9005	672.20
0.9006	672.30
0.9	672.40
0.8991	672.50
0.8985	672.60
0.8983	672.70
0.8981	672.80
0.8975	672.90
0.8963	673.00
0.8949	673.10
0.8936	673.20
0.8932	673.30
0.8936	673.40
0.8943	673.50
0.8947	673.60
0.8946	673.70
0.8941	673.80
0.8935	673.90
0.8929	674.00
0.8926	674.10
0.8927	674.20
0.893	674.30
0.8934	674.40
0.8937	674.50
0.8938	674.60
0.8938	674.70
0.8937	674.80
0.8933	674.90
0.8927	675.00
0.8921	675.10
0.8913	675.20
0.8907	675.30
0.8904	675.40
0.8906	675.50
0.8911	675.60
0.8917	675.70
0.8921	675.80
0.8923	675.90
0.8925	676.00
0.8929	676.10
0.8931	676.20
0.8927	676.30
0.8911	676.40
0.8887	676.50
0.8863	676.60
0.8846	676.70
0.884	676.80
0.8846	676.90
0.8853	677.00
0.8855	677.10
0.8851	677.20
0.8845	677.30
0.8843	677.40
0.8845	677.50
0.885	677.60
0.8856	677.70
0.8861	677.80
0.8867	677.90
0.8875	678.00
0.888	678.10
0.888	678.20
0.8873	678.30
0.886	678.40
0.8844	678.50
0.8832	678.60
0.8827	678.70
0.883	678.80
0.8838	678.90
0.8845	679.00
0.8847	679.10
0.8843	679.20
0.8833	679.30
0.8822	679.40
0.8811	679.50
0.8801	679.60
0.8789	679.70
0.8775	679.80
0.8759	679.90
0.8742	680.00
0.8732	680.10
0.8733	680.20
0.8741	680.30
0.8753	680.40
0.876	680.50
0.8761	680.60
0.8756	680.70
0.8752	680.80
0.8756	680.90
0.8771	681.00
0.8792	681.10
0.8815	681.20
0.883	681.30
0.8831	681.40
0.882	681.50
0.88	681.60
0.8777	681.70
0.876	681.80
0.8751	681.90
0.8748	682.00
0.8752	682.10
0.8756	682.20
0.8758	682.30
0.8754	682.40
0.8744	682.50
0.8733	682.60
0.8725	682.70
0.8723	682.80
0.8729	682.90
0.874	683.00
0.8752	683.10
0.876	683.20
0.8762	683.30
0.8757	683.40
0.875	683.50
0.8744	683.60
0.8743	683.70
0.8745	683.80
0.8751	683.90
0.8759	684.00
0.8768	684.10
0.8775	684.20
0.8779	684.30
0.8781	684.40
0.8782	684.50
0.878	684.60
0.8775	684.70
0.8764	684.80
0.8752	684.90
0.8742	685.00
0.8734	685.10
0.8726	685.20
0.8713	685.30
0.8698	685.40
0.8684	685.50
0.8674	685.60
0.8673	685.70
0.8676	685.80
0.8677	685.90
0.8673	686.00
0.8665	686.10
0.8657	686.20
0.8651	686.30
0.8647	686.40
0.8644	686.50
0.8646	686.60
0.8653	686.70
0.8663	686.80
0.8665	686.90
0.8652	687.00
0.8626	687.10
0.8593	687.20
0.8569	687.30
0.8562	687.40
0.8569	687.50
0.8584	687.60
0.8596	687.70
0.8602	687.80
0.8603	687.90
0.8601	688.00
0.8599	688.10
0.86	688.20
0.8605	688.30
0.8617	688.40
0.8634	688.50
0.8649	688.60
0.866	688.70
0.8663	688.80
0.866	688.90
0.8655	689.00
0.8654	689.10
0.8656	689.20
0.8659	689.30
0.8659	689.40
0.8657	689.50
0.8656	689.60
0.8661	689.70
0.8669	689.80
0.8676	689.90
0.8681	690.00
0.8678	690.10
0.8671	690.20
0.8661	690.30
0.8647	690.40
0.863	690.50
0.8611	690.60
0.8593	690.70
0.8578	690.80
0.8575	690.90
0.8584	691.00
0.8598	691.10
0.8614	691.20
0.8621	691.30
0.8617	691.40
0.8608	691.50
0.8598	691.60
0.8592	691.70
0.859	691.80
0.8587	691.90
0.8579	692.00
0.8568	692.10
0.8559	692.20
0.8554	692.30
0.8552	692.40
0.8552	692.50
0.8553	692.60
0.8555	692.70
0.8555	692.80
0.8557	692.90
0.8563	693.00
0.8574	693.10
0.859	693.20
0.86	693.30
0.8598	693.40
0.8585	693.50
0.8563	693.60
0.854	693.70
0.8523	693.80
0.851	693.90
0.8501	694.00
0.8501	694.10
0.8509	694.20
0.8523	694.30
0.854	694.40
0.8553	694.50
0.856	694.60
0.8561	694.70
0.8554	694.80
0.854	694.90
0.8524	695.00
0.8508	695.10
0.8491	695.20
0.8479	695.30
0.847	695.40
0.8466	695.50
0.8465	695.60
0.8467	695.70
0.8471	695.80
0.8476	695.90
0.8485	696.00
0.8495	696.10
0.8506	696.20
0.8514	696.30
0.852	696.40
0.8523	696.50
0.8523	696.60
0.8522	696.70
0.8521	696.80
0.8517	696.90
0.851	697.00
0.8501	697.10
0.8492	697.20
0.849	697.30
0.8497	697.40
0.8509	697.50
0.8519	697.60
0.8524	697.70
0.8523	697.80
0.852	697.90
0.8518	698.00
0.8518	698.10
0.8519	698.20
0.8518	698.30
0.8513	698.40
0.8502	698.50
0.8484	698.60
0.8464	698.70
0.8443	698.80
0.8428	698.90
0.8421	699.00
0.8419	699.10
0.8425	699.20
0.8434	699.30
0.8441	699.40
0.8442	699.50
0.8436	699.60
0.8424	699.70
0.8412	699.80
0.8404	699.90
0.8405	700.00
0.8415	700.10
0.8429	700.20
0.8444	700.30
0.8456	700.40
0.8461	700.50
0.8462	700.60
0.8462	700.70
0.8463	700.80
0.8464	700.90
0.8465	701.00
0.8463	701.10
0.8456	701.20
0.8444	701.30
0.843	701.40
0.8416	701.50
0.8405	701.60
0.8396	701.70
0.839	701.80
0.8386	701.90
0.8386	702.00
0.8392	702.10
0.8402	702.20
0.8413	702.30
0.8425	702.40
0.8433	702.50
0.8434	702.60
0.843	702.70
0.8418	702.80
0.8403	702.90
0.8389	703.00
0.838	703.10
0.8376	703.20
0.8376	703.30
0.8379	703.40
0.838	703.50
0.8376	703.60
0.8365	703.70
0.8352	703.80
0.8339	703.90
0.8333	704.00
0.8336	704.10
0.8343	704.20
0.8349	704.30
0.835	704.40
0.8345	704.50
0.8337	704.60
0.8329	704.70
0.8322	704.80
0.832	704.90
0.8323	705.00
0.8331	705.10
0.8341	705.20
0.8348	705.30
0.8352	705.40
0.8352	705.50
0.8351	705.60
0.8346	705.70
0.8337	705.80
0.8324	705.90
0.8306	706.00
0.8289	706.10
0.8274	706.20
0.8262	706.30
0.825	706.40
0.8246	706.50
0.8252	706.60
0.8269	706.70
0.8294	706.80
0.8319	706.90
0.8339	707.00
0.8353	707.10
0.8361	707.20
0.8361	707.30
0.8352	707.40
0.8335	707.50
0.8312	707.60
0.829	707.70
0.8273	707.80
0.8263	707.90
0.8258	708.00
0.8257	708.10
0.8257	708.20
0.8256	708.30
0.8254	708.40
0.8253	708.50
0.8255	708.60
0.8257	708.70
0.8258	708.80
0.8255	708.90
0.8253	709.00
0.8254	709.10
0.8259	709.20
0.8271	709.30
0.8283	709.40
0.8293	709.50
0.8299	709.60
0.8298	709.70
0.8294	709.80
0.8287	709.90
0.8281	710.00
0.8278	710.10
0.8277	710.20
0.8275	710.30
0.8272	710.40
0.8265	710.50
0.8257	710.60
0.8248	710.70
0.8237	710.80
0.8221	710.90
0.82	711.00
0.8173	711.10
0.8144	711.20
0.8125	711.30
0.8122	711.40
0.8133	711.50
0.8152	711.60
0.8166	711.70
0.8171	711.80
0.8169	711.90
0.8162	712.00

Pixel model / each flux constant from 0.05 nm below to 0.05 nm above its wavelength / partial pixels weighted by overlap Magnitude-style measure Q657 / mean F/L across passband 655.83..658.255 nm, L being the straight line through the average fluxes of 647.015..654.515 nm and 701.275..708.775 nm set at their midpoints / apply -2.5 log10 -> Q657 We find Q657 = 0.12 mag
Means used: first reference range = 0.933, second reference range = 0.834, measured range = 0.823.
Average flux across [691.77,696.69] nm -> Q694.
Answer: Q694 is 0.853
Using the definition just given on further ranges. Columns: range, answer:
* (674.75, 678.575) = 0.889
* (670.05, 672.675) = 0.899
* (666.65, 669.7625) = 0.903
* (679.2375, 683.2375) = 0.877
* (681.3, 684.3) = 0.876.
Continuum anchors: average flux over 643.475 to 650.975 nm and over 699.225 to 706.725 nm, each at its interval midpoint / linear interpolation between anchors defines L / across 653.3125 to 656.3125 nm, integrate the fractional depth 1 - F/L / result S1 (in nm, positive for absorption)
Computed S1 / 0.14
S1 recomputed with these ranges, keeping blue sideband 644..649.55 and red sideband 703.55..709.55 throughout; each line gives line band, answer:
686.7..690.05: 0.004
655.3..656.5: 0.171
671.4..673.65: -0.009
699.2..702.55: -0.007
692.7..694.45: -0.001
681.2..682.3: -0.002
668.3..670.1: -0.008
